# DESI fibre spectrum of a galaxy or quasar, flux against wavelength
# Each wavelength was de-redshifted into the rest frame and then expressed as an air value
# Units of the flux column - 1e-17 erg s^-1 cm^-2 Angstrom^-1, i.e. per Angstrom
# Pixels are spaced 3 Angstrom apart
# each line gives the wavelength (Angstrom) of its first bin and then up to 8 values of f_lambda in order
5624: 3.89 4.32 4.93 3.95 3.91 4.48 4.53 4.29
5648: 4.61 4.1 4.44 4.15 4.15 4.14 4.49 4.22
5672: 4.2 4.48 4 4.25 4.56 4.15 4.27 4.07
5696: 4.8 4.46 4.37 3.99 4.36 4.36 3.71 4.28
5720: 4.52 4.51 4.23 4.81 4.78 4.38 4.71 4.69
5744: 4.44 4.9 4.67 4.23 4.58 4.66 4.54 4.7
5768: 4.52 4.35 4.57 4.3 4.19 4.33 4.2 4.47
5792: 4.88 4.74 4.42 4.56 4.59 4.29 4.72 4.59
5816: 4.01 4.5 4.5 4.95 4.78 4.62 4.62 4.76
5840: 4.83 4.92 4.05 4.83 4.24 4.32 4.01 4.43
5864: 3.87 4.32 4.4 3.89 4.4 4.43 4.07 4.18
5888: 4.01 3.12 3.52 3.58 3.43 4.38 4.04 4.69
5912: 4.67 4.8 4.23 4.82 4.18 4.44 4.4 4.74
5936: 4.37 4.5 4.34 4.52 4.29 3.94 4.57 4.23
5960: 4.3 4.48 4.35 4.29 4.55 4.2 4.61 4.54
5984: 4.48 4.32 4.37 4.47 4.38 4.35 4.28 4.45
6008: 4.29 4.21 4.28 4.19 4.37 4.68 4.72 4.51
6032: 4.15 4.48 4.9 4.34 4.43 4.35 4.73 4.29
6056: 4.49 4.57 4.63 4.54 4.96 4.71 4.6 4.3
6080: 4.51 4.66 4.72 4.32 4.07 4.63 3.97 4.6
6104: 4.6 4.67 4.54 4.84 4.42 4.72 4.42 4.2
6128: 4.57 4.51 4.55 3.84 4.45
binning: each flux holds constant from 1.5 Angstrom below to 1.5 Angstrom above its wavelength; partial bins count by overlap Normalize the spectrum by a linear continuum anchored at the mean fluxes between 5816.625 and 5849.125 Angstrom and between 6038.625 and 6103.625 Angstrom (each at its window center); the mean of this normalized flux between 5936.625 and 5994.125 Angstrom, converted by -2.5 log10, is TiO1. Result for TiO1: 0.04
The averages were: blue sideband 4.64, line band 4.39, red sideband 4.5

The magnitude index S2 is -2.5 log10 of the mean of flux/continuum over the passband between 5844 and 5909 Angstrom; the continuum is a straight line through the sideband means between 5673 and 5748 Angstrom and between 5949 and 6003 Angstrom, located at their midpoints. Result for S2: 0.07 mag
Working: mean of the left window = 4.4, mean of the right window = 4.37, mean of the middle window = 4.09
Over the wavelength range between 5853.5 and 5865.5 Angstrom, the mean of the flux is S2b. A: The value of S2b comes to 4.16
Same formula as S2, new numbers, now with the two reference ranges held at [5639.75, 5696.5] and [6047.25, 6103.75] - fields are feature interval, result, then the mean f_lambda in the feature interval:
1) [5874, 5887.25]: 0.043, 4.24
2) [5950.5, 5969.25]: 0.031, 4.33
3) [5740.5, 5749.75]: -0.080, 4.67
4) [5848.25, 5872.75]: 0.035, 4.27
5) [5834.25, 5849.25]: -0.064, 4.66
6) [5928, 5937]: -0.016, 4.51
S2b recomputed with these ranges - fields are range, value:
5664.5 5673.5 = 4.3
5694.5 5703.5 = 4.54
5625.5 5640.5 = 4.32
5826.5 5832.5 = 4.7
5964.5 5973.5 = 4.4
